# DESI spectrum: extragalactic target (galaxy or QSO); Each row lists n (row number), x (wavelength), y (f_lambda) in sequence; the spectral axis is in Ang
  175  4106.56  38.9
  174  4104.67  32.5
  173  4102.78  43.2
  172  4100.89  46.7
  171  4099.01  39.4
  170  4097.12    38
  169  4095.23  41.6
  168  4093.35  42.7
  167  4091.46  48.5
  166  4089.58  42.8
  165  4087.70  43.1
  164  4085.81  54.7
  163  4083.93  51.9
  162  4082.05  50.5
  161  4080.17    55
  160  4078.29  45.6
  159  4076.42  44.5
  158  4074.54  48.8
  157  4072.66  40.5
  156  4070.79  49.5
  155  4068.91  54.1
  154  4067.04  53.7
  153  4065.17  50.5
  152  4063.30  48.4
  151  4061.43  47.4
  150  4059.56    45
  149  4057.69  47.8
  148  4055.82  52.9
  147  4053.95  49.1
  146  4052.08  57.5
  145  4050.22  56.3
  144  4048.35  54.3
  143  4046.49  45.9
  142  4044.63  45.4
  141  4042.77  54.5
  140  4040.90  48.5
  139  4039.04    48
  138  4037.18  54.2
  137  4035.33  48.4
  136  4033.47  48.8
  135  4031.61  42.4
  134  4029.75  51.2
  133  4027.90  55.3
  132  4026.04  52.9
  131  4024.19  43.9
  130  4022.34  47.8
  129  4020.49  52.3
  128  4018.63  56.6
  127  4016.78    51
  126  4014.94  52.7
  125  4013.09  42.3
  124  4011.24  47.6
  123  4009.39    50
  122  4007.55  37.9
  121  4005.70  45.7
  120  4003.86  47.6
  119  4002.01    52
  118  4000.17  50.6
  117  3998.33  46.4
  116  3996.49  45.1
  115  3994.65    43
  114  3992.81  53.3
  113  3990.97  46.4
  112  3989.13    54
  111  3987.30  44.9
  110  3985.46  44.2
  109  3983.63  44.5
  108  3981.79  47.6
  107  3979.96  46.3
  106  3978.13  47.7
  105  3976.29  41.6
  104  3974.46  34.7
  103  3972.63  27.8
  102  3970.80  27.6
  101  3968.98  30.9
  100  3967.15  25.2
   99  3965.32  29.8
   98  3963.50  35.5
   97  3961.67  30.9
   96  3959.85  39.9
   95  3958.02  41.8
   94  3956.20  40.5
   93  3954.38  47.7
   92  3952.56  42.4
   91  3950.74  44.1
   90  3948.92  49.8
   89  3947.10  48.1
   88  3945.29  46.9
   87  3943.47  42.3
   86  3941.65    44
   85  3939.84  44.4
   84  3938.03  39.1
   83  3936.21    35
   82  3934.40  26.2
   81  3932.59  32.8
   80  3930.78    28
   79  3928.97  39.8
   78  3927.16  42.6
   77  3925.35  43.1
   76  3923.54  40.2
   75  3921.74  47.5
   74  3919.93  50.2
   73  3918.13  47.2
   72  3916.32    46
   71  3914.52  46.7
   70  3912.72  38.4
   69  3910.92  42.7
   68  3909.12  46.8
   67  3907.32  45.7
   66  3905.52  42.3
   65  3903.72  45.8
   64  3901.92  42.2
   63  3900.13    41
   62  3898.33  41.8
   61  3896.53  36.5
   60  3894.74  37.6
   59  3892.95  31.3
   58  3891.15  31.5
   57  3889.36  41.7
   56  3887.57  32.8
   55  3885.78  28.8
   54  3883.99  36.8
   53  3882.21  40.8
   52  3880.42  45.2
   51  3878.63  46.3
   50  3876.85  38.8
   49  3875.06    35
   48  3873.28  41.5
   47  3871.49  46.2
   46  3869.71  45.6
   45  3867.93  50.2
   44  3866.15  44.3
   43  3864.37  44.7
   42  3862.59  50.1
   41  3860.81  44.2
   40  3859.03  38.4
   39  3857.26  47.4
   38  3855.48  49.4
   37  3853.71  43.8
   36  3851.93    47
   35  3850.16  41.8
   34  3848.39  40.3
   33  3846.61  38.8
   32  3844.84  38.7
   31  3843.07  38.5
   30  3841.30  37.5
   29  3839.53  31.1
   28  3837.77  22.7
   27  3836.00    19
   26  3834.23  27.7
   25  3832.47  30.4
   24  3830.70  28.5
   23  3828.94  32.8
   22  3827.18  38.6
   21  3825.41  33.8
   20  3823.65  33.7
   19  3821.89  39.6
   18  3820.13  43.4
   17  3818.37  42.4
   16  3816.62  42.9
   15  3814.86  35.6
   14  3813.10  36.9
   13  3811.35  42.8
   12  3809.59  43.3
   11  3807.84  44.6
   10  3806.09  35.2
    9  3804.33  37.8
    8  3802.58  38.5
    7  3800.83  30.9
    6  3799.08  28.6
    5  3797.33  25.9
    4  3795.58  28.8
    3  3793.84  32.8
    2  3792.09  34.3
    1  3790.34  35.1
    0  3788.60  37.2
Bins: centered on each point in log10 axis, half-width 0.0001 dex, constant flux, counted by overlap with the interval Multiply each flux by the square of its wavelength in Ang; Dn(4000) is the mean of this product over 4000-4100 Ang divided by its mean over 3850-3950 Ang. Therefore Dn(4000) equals 1.25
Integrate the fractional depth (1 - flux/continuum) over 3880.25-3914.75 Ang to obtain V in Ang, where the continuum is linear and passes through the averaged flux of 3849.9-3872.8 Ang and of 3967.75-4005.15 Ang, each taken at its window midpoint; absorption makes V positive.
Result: 4.2 Ang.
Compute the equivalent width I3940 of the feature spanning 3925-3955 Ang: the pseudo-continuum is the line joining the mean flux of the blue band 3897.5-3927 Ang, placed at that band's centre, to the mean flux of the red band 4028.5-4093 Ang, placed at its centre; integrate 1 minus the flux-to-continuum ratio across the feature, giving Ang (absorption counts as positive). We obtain 2.9 Ang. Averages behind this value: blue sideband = 44.2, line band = 40.9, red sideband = 49.4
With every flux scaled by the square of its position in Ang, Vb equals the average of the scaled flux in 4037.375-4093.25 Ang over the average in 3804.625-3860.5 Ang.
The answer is 1.5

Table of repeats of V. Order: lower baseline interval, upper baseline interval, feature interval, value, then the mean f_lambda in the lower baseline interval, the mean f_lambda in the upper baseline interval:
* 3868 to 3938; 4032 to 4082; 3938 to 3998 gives 3.6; 40.3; 49.7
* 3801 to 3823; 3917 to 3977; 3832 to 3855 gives 2.4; 39.9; 39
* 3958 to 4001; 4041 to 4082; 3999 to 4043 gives -3.7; 40.8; 49.8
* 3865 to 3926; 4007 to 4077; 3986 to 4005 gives -0.5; 41.7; 49.5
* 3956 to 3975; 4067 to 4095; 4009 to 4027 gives -4.5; 32.8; 48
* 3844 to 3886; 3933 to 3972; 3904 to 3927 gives -2.5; 42.9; 38.5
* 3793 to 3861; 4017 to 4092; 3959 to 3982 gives 4.9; 36.7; 49.7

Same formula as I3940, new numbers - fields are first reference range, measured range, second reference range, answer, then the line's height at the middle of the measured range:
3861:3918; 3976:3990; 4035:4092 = -0.20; 45.9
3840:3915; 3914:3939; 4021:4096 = 1.88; 43.5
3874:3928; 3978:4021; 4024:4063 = -0.50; 47.3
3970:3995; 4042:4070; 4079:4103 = -3.52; 45.1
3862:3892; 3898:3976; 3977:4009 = 6.89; 44.1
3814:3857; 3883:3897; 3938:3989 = 1.38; 38.4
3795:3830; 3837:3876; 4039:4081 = -2.58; 39.1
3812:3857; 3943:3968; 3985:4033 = 2.46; 44.8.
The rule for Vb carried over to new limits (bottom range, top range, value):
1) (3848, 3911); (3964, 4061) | 1.19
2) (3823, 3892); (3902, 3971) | 1.09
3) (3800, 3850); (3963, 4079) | 1.44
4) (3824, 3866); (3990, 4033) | 1.40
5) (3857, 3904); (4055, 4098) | 1.29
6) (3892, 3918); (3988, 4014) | 1.18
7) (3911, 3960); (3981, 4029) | 1.19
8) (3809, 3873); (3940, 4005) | 1.16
